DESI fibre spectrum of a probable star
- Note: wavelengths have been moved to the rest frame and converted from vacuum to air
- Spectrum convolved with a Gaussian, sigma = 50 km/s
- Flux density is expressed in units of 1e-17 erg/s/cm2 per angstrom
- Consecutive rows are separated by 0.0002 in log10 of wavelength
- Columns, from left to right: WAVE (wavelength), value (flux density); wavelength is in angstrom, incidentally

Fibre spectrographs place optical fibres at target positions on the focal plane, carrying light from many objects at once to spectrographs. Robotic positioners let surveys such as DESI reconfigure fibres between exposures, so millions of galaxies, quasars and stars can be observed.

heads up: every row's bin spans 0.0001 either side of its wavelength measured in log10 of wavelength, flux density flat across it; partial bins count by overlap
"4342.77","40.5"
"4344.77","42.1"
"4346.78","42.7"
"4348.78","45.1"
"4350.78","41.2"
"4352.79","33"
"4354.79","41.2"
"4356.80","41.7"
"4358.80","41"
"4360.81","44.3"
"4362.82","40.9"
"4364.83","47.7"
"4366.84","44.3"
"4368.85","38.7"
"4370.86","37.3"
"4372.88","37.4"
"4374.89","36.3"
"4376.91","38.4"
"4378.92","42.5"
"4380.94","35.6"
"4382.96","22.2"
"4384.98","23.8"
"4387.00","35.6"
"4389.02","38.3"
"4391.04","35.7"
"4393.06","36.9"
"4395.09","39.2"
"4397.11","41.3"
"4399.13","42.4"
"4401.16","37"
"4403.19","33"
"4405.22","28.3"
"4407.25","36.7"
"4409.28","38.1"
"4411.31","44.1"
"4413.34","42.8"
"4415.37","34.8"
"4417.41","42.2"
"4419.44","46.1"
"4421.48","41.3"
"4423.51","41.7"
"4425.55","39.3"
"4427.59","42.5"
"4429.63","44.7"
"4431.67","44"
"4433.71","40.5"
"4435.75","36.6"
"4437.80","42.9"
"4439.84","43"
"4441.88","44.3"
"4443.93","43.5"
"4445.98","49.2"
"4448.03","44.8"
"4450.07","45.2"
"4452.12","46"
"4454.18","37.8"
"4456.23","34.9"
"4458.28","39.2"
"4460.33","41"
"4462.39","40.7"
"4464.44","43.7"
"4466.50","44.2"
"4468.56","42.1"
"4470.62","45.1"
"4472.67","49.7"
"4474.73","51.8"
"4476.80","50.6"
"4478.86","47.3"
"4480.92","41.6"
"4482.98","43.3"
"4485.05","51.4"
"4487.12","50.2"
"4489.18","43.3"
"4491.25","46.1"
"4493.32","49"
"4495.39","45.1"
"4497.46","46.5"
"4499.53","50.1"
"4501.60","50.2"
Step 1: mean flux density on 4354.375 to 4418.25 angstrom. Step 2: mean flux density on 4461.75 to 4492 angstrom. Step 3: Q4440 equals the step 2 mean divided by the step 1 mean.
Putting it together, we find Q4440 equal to 1.21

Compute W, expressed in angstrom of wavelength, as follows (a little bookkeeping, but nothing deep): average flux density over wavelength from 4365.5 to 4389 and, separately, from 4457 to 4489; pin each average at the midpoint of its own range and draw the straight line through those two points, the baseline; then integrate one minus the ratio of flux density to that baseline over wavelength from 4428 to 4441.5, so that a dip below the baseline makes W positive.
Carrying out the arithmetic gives -0.2 angstrom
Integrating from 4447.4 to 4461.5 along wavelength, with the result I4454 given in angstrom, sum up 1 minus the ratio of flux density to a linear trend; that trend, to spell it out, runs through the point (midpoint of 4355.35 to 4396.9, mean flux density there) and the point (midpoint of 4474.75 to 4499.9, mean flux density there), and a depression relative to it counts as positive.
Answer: 1.0 angstrom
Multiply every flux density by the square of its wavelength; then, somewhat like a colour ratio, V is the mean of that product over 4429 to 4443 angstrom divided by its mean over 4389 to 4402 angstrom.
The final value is 1.11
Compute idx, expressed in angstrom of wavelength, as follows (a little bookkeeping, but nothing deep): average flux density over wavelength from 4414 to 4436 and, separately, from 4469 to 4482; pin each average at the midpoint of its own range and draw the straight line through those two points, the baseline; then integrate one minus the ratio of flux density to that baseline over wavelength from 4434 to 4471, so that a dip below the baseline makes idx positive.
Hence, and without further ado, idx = 1.90 angstrom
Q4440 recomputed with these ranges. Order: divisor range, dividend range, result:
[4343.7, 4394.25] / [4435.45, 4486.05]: 1.14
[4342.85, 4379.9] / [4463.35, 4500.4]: 1.14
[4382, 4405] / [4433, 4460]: 1.21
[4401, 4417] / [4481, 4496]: 1.26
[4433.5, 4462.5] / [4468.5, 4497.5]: 1.12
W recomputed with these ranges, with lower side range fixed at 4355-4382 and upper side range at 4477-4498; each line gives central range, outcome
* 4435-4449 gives 0.2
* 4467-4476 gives -0.3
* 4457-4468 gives 0.9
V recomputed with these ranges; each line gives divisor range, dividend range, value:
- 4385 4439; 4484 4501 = 1.26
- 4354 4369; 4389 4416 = 0.90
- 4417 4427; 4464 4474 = 1.10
